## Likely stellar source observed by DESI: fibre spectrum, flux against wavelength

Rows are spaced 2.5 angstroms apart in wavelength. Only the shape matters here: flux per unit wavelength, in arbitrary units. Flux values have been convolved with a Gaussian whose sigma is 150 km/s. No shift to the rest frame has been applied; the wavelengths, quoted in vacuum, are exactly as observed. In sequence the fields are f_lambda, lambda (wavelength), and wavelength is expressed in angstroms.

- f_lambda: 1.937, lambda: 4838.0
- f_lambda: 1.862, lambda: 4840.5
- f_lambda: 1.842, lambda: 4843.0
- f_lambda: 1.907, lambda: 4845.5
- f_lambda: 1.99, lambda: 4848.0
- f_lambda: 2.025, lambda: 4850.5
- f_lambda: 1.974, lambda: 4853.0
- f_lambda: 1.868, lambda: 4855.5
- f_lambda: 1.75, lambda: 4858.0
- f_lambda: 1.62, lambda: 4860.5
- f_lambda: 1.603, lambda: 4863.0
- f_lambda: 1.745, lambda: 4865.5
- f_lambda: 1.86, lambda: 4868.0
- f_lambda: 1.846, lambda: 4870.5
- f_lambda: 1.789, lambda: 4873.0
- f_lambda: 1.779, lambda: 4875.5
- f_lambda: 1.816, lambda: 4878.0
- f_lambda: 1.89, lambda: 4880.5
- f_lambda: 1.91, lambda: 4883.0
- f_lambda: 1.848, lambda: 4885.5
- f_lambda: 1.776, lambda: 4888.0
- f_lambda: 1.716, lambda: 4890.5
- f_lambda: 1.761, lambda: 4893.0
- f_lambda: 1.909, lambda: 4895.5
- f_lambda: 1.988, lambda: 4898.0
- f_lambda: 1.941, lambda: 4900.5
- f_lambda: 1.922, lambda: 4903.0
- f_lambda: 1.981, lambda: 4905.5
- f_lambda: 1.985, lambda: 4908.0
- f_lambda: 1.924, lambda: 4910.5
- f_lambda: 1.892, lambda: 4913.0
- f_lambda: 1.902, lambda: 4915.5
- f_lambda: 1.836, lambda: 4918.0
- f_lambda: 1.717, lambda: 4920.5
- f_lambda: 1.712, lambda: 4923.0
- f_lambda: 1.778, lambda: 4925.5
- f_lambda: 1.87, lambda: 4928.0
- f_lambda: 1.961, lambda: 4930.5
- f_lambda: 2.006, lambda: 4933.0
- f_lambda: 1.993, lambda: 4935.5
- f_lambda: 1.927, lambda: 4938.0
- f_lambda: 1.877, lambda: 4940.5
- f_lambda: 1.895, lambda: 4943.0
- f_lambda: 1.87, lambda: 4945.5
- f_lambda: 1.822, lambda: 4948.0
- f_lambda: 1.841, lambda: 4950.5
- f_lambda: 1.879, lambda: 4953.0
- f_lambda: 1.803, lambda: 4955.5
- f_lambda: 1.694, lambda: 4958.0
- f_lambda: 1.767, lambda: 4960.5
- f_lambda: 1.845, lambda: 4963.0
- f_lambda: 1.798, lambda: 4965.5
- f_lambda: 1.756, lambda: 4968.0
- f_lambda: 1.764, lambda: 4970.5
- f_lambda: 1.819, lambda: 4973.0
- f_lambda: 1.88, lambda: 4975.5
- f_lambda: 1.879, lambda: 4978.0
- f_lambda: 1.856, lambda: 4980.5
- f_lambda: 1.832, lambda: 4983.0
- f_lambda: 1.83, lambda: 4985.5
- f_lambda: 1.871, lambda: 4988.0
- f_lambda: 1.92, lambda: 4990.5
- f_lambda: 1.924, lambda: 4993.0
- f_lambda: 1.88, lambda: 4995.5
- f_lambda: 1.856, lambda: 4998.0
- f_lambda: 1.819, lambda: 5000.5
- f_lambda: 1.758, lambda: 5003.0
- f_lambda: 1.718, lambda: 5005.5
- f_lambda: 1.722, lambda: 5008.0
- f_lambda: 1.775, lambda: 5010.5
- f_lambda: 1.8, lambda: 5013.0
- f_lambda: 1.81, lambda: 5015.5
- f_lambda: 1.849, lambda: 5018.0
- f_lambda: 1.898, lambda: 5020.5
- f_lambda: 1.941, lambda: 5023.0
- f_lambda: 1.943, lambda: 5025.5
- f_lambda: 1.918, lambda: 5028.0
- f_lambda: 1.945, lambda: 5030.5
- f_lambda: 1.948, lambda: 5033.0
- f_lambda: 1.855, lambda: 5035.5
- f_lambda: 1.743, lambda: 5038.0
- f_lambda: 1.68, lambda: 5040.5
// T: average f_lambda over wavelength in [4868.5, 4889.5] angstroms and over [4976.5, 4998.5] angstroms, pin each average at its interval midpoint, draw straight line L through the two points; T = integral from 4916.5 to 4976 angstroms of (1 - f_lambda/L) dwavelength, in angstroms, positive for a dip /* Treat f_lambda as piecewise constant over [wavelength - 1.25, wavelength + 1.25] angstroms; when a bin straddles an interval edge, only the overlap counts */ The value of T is 0.6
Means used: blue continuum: 1.83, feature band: 1.84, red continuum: 1.87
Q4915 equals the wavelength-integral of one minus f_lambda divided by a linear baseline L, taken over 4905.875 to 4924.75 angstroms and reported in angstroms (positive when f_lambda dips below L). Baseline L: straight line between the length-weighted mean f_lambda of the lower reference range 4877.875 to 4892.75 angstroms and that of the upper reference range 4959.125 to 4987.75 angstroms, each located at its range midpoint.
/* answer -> -0.4 angstroms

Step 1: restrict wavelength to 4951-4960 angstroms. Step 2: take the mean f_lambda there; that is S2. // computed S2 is 1.79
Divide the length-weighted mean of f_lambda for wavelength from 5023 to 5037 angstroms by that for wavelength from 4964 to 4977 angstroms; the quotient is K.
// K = 1.06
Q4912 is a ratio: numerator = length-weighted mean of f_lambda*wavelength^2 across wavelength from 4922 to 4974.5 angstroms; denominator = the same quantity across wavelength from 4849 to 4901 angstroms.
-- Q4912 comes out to 1.04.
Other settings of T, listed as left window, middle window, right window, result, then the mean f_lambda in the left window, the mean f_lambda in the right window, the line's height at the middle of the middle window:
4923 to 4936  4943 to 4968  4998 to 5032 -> 0.9 angstroms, 1.9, 1.84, 1.88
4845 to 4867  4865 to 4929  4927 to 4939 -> 1.5 angstroms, 1.83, 1.95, 1.9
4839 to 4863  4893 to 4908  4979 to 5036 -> -0.6 angstroms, 1.86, 1.86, 1.86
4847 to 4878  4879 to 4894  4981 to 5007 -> 0.0 angstroms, 1.82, 1.84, 1.82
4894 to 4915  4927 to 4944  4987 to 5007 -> -0.2 angstroms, 1.94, 1.84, 1.91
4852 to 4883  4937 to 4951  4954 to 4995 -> -0.4 angstroms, 1.8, 1.83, 1.82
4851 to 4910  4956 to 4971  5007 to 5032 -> 0.7 angstroms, 1.84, 1.86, 1.85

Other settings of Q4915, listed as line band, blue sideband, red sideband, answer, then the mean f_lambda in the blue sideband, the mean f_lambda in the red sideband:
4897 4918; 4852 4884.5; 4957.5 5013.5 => -1.5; 1.8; 1.82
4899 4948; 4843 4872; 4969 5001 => -1.2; 1.84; 1.86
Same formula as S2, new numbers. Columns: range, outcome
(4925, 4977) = 1.85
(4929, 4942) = 1.95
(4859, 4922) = 1.84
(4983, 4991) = 1.86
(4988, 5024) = 1.83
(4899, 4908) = 1.95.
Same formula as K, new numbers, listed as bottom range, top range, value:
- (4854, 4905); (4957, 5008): 1.00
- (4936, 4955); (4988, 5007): 0.98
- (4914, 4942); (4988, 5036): 0.99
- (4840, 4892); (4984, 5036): 1.02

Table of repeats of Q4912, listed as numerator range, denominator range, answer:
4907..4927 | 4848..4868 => 1.04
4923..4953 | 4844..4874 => 1.06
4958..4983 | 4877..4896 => 1.03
